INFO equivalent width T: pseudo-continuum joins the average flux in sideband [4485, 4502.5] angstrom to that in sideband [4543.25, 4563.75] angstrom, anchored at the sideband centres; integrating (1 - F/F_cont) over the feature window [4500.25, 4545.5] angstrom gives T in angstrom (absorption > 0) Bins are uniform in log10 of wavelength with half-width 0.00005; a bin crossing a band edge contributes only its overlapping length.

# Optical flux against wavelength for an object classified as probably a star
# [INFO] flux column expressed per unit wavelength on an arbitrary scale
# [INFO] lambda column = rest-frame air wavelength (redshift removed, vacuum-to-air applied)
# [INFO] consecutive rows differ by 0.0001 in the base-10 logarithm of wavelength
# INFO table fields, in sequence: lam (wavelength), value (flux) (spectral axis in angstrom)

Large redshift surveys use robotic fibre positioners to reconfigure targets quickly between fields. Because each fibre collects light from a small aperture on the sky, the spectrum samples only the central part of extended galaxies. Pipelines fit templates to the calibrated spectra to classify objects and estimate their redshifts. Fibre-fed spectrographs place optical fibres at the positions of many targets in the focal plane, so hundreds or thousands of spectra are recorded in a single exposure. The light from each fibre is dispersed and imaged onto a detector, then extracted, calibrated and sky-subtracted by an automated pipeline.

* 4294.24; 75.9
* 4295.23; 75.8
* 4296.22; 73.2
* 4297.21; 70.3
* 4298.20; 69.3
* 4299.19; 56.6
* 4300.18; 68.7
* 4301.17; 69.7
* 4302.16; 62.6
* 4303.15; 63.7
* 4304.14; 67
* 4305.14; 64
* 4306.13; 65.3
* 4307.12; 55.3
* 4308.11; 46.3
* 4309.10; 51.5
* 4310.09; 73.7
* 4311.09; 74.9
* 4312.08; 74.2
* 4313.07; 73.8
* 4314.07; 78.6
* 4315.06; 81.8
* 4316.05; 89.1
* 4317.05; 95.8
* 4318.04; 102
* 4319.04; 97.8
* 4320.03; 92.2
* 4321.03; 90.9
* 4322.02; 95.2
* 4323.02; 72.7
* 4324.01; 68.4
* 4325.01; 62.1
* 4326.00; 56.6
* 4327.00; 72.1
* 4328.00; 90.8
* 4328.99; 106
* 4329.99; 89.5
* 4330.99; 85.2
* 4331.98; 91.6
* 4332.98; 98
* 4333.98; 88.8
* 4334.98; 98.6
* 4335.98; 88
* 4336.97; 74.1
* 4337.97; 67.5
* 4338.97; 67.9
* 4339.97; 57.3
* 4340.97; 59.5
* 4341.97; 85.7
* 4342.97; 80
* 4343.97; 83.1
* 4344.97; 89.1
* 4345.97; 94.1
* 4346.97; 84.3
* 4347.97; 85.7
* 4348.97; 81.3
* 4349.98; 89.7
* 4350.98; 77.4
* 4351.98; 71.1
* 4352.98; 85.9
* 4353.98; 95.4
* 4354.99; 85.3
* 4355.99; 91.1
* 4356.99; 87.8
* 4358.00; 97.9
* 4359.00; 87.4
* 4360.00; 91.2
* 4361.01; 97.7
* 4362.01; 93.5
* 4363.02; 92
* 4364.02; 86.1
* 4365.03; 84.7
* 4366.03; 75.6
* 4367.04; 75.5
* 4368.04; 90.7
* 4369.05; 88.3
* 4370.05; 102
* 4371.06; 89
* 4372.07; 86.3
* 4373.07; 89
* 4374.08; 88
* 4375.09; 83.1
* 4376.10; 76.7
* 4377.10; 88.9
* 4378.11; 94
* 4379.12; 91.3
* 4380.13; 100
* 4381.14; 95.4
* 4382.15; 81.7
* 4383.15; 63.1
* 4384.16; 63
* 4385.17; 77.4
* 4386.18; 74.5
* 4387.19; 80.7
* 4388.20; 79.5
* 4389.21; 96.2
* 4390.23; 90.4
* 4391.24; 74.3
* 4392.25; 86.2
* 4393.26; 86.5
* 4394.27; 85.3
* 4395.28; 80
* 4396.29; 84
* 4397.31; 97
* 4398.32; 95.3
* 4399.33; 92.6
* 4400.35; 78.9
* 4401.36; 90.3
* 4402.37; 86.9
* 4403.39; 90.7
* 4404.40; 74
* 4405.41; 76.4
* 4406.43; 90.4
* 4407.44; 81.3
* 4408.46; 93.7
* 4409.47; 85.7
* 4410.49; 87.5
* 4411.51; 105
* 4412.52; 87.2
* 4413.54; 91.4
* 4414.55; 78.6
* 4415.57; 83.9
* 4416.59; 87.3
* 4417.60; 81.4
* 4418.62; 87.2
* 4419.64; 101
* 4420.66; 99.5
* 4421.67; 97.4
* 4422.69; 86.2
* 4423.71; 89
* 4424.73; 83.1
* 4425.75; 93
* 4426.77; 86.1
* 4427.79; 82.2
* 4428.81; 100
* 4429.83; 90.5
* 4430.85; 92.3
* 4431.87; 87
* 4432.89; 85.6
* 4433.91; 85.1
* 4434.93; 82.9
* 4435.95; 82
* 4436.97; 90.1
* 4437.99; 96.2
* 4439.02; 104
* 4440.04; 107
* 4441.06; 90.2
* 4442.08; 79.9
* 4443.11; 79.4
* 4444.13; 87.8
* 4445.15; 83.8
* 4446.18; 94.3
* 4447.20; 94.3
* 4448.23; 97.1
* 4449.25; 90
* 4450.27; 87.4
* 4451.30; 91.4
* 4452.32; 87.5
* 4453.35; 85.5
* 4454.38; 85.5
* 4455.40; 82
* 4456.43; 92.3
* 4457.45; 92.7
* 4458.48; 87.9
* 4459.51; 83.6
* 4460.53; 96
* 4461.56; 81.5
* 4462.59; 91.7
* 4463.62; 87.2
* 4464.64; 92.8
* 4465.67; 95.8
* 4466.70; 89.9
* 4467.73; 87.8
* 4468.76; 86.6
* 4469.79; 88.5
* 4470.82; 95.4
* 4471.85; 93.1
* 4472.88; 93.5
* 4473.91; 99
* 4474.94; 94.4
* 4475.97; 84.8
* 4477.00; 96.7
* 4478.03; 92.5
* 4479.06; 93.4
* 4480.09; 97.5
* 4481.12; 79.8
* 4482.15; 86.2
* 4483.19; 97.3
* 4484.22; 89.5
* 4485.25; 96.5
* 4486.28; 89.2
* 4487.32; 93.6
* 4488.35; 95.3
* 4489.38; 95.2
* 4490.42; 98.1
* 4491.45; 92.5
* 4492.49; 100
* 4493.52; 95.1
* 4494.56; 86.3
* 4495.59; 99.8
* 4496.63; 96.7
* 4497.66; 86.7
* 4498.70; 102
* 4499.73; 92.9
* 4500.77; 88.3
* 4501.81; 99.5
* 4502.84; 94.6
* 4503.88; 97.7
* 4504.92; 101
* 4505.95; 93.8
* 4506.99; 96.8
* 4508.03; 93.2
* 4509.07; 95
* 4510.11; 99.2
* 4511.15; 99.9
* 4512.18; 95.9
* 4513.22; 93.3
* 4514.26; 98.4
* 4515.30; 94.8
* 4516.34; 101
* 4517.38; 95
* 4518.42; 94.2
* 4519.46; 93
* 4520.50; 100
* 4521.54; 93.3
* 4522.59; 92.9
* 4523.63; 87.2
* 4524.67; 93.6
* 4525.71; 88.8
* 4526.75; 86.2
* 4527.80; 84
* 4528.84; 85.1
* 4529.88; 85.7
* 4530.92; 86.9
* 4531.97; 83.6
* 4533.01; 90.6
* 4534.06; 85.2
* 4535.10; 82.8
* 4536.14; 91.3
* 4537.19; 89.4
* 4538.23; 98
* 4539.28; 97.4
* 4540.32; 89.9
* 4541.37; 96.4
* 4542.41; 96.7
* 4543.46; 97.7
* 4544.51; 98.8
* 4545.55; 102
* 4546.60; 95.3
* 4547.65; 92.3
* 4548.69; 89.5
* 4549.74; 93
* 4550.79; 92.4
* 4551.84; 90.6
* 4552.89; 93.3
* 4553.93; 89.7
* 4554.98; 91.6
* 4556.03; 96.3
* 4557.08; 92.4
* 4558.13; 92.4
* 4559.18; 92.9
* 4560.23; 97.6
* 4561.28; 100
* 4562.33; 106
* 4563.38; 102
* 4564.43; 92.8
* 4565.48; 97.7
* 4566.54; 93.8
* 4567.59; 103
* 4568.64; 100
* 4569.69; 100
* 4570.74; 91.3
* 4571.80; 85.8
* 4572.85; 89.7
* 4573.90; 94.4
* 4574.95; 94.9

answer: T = 0.8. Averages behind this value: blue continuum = 94.5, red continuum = 95.2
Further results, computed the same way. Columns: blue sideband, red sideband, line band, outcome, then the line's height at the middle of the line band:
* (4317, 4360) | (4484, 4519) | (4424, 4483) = 1.38 angstrom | 92.1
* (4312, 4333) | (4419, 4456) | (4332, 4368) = 0.63 angstrom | 85.9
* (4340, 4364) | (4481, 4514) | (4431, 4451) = 0.31 angstrom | 91.2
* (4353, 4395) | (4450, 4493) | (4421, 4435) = 0.01 angstrom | 89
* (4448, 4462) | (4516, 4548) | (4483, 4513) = -1.57 angstrom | 90.5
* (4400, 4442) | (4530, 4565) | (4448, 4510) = -0.84 angstrom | 91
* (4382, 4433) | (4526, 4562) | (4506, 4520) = -0.82 angstrom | 90.7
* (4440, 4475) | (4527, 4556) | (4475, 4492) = -0.40 angstrom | 90.3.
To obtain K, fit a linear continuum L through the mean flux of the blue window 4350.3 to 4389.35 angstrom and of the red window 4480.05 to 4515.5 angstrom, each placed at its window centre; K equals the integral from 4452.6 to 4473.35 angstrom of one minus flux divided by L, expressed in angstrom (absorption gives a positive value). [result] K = 0.63 angstrom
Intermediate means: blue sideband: 85.9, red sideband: 94.6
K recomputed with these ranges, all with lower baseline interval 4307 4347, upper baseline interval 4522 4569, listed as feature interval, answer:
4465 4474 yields -0.3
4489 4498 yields -0.5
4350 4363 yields -1.1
